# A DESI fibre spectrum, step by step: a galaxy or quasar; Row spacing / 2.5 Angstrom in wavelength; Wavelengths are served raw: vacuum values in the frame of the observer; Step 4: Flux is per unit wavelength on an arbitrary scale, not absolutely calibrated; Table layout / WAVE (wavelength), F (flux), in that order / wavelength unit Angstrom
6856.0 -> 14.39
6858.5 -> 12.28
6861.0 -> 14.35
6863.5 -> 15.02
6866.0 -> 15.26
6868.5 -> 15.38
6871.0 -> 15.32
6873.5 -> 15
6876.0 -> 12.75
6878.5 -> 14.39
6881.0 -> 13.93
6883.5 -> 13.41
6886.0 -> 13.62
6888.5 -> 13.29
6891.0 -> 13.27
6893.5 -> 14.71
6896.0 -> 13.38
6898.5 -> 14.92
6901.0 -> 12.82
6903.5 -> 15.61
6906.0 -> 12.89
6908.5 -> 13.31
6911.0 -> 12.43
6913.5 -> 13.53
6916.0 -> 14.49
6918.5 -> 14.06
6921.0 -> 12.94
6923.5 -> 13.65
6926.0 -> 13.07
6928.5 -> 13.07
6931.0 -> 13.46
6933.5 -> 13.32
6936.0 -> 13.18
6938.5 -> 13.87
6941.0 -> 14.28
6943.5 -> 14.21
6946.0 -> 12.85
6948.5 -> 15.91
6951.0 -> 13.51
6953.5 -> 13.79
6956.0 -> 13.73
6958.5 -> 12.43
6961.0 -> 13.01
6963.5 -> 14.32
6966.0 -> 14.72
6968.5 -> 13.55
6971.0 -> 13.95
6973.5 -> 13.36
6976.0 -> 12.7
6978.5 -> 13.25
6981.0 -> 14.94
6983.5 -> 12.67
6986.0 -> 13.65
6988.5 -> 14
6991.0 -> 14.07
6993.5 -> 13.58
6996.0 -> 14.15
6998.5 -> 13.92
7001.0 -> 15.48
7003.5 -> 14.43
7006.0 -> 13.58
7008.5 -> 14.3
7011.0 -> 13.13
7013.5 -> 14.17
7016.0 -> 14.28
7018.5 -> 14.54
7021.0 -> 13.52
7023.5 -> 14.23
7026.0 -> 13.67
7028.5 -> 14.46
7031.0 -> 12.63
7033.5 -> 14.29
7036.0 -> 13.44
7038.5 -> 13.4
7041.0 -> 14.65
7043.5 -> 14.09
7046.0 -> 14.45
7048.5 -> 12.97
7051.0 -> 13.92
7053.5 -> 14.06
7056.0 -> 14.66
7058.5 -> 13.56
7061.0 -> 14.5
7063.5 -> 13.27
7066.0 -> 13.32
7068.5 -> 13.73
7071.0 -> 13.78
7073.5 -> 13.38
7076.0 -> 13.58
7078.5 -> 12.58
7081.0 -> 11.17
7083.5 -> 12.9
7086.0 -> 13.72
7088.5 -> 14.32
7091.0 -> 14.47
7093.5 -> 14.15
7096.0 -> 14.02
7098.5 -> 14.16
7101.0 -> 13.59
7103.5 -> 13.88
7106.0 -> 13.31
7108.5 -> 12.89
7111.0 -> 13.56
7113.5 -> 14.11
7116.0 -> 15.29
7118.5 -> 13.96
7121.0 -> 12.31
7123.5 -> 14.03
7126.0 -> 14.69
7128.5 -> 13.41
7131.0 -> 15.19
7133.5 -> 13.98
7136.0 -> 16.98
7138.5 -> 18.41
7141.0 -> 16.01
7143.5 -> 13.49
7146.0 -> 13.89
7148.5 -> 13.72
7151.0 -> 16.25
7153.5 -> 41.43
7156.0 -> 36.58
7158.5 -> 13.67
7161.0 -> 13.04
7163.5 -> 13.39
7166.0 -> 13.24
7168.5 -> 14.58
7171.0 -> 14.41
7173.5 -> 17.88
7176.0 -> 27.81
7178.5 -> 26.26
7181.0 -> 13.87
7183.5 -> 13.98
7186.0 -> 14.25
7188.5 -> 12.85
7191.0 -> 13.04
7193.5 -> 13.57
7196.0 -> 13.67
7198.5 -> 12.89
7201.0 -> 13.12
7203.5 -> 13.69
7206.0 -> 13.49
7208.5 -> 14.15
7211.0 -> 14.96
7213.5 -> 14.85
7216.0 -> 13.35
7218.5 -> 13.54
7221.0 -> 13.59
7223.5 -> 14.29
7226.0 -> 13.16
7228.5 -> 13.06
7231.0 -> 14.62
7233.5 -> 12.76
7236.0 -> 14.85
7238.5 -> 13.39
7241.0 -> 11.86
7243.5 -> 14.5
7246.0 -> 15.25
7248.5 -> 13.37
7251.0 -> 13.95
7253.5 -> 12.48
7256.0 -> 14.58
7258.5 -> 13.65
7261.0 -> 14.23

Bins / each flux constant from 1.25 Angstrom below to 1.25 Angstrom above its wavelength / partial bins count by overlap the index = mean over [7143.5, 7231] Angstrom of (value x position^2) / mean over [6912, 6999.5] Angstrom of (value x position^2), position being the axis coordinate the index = 1.25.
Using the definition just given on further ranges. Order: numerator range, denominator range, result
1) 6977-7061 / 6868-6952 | 1.04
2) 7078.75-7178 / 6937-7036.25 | 1.19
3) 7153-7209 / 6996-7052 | 1.26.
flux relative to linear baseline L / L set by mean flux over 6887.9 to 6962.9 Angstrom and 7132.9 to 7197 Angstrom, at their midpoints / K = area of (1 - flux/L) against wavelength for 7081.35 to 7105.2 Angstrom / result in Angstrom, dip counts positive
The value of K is 3.6 Angstrom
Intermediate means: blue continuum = 13.6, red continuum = 17.4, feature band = 13.8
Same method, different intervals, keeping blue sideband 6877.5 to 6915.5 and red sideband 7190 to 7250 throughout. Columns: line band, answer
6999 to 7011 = -0.5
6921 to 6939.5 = 0.5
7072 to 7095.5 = 0.6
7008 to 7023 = -0.3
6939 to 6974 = -0.3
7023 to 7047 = -0.4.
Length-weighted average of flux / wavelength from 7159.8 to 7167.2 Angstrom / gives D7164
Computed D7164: 13.2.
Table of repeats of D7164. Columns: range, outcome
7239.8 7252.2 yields 13.8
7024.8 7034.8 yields 13.8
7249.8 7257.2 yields 13.7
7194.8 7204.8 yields 13.3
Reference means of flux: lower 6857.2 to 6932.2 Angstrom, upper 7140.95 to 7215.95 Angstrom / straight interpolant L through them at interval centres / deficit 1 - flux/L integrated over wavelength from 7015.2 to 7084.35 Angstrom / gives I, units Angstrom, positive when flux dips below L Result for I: 7.4 Angstrom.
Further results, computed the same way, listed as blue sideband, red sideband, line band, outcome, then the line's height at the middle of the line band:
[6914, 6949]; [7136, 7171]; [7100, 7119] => 3.8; 17.2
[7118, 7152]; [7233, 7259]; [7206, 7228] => 0.1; 14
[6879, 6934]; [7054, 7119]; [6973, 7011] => -0.6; 13.6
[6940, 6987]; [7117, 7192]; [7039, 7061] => 1.6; 15.2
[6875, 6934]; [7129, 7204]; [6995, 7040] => 3.0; 15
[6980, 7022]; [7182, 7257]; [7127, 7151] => -2.2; 13.8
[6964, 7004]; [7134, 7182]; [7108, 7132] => 5.0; 17.6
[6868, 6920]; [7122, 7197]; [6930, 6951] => 0.8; 14.4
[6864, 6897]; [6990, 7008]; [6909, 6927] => 0.9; 14.2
